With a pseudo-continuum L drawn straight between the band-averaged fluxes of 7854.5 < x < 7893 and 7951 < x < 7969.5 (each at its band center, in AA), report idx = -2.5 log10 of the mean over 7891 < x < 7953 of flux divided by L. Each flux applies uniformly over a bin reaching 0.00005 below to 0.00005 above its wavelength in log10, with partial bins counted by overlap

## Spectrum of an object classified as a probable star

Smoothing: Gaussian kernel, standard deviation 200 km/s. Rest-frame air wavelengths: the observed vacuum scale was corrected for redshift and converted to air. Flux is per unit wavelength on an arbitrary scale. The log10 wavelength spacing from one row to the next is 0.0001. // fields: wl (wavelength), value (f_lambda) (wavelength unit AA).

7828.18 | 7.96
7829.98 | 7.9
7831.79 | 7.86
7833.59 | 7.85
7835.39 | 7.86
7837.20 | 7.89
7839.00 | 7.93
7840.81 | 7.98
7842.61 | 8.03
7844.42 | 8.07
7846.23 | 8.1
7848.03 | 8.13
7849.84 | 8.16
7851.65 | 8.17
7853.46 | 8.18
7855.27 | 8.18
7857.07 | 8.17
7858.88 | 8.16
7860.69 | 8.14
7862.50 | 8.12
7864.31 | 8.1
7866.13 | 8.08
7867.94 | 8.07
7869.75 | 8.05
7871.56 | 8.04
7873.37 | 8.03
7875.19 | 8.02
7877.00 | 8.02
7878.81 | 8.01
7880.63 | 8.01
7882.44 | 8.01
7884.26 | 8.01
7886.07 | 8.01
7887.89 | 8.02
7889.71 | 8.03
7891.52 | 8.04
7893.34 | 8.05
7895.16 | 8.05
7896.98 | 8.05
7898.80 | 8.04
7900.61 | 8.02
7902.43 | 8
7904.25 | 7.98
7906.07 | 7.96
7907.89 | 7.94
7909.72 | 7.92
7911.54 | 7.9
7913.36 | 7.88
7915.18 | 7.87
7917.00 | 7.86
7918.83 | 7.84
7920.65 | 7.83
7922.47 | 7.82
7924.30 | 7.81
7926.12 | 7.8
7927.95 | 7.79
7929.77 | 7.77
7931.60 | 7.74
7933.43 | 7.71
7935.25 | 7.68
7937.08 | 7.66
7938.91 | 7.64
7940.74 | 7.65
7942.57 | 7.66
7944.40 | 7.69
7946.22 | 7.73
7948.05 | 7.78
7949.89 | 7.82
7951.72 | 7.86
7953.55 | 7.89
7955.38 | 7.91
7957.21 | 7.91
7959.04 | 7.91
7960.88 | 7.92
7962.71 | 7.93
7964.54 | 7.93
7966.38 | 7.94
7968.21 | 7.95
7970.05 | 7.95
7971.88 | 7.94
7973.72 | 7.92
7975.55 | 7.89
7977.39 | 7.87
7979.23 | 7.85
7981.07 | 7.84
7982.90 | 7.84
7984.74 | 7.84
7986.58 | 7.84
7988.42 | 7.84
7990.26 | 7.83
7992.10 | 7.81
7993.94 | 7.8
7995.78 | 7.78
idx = 0.019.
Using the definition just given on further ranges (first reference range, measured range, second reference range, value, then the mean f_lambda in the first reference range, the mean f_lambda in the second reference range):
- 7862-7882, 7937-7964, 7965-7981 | 0.02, 8.05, 7.91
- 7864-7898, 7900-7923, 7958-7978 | 0.01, 8.03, 7.92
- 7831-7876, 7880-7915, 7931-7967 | -0.01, 8.06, 7.8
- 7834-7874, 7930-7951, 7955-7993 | 0.03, 8.07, 7.89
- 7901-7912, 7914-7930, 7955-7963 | 0.02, 7.95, 7.92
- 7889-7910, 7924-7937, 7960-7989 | 0.03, 8.01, 7.89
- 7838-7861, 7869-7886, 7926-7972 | 0.00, 8.11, 7.81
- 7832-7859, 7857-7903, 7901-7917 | -0.01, 8.05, 7.93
